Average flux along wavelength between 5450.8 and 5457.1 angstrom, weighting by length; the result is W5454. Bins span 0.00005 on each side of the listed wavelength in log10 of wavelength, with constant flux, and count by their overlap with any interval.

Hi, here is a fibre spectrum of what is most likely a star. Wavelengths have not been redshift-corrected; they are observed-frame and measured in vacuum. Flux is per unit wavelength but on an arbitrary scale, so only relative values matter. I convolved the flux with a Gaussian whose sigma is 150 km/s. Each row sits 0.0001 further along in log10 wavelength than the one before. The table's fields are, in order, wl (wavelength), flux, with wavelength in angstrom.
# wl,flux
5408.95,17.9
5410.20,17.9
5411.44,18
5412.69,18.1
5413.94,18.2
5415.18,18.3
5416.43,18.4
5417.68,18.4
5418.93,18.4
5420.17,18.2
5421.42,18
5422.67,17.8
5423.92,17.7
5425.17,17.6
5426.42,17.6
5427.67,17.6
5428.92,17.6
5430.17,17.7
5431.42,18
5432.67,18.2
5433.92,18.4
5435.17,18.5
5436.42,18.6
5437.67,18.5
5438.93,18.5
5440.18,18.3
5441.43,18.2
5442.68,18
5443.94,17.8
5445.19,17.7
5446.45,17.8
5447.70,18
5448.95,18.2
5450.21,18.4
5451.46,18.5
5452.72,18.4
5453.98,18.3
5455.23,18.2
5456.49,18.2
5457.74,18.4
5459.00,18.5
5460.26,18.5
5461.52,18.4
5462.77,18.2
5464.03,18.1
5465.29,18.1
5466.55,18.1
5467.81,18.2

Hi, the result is 18.3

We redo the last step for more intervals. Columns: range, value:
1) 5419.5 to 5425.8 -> 17.9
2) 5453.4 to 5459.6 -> 18.3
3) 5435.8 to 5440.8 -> 18.5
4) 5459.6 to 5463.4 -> 18.4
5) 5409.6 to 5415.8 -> 18.1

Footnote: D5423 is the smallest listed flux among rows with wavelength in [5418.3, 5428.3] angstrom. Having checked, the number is 17.6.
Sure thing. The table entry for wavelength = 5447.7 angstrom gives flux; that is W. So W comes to 18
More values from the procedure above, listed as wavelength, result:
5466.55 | 18.1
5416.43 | 18.4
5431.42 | 18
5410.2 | 17.9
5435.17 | 18.5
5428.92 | 17.6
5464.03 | 18.1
